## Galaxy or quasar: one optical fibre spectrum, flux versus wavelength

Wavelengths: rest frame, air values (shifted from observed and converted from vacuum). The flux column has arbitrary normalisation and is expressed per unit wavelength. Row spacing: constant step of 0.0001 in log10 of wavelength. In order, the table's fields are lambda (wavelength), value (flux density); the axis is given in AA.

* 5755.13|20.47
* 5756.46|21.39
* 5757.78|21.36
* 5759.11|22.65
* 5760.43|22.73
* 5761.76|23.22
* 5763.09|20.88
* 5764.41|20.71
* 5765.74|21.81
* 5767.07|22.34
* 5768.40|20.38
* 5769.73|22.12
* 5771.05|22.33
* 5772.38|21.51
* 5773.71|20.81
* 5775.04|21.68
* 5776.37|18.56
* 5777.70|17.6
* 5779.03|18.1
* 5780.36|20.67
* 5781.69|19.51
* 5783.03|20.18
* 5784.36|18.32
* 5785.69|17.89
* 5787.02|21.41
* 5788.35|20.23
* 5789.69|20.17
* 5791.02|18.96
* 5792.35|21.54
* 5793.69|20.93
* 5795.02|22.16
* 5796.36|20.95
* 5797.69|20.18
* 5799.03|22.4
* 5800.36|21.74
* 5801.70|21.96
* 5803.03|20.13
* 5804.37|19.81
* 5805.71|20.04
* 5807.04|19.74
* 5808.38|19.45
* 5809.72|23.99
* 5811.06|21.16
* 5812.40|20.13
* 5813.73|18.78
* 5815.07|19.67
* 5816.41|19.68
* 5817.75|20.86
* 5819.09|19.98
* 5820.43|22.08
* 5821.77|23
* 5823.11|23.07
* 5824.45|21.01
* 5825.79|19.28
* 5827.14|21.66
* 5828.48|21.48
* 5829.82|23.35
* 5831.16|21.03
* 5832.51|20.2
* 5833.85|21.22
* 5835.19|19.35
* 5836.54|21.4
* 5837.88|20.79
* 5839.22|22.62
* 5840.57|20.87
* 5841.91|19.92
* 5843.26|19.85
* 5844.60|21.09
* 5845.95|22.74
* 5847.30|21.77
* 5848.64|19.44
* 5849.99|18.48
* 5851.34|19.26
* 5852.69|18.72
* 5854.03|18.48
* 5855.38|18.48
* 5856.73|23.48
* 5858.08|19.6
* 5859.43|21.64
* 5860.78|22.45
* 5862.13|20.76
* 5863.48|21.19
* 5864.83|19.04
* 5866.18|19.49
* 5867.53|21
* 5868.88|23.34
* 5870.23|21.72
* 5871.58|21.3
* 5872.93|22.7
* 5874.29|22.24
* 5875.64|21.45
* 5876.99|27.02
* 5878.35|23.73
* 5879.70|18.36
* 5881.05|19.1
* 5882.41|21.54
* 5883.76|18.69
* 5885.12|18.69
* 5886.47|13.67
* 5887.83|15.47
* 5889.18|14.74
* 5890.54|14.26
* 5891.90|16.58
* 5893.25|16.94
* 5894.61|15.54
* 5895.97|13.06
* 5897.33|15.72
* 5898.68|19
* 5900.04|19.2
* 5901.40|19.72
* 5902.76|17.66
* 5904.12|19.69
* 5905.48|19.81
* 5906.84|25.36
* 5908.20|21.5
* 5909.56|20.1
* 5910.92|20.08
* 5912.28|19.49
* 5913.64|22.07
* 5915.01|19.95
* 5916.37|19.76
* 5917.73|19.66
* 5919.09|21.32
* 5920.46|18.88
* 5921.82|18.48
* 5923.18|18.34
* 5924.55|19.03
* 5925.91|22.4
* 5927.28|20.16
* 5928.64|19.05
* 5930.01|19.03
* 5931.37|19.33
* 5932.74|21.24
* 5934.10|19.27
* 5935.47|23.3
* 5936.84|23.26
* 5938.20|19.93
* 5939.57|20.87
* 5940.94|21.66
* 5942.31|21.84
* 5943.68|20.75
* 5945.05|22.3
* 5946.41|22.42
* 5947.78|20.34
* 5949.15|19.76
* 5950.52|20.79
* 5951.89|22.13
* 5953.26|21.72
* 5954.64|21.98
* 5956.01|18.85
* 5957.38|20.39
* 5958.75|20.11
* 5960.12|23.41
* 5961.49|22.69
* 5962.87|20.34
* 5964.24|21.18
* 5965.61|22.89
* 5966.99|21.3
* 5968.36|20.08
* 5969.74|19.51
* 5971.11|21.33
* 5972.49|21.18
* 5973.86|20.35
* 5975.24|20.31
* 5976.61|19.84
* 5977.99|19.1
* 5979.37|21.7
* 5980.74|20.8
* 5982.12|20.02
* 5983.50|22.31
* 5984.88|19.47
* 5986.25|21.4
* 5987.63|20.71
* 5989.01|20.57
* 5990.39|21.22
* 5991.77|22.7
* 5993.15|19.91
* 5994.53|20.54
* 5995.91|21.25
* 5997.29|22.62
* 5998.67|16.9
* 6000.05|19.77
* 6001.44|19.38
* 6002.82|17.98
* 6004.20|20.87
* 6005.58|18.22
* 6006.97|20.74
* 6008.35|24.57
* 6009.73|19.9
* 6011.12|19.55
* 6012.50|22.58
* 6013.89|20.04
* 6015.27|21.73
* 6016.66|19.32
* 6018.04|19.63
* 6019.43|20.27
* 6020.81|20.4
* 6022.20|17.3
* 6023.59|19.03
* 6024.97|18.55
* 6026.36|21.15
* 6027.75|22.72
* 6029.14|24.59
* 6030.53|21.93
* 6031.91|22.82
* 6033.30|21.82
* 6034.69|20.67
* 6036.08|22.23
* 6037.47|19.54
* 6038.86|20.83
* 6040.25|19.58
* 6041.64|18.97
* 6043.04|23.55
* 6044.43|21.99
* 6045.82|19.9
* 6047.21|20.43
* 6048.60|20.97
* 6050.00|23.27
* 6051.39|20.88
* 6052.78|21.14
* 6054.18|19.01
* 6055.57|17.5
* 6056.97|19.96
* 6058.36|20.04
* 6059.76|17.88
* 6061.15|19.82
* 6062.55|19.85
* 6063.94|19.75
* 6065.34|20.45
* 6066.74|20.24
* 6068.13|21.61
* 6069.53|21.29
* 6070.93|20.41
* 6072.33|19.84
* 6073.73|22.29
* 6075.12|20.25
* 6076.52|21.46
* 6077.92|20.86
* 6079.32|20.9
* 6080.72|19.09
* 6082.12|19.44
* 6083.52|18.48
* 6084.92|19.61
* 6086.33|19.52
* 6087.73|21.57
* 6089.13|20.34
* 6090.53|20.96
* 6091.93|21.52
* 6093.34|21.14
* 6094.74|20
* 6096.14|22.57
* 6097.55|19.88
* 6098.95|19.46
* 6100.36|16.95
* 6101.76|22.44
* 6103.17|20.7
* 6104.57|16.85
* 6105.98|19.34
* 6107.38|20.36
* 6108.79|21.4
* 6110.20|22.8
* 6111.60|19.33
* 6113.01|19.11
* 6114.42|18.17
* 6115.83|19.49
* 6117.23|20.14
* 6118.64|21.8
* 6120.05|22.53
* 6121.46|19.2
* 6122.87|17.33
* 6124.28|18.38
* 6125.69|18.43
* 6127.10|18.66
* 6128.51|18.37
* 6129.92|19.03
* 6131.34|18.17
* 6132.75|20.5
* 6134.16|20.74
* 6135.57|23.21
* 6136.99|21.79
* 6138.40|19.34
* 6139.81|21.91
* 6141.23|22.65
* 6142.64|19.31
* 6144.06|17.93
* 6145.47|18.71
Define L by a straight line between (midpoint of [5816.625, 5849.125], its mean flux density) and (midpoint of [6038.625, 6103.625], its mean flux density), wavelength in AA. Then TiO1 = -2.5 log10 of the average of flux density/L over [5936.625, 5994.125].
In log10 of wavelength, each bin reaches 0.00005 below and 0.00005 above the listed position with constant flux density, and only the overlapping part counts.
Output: -0.01 mag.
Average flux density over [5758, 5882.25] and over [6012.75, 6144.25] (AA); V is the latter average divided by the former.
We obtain 0.97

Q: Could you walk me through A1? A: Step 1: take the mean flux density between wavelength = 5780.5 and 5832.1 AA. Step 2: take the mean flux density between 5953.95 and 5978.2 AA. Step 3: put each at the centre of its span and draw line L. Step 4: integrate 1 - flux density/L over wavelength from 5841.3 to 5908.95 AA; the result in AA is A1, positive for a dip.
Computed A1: 3.6 AA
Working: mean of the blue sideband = 20.7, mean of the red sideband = 20.9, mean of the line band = 19.7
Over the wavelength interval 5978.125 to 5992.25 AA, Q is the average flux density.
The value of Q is 21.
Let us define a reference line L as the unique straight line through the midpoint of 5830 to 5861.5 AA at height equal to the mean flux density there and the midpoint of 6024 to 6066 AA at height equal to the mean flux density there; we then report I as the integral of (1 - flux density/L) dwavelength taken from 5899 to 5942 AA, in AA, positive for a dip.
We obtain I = 0.7 AA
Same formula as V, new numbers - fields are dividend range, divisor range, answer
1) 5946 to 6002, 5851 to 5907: 1.07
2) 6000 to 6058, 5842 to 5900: 1.05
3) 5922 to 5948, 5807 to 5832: 0.99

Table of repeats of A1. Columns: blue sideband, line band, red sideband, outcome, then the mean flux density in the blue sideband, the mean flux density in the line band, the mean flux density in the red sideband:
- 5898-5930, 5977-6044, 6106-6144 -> -2.1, 20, 20.7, 20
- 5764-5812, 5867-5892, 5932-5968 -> 1.4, 20.6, 19.8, 21.3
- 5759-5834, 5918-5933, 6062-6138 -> 0.6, 20.8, 19.7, 20.1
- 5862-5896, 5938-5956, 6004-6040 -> -1.0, 19.4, 21.2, 20.8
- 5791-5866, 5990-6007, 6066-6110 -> 0.3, 20.8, 20.1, 20.4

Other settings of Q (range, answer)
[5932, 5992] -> 21.1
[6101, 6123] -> 20.1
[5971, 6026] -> 20.3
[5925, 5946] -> 21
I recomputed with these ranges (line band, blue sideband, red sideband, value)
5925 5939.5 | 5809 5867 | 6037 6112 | -0.06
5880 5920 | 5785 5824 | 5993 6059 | 4.08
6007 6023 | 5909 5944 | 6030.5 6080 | 0.06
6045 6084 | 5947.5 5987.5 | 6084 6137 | 0.05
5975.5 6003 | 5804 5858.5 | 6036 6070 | 0.02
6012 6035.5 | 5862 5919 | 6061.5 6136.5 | -1.11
